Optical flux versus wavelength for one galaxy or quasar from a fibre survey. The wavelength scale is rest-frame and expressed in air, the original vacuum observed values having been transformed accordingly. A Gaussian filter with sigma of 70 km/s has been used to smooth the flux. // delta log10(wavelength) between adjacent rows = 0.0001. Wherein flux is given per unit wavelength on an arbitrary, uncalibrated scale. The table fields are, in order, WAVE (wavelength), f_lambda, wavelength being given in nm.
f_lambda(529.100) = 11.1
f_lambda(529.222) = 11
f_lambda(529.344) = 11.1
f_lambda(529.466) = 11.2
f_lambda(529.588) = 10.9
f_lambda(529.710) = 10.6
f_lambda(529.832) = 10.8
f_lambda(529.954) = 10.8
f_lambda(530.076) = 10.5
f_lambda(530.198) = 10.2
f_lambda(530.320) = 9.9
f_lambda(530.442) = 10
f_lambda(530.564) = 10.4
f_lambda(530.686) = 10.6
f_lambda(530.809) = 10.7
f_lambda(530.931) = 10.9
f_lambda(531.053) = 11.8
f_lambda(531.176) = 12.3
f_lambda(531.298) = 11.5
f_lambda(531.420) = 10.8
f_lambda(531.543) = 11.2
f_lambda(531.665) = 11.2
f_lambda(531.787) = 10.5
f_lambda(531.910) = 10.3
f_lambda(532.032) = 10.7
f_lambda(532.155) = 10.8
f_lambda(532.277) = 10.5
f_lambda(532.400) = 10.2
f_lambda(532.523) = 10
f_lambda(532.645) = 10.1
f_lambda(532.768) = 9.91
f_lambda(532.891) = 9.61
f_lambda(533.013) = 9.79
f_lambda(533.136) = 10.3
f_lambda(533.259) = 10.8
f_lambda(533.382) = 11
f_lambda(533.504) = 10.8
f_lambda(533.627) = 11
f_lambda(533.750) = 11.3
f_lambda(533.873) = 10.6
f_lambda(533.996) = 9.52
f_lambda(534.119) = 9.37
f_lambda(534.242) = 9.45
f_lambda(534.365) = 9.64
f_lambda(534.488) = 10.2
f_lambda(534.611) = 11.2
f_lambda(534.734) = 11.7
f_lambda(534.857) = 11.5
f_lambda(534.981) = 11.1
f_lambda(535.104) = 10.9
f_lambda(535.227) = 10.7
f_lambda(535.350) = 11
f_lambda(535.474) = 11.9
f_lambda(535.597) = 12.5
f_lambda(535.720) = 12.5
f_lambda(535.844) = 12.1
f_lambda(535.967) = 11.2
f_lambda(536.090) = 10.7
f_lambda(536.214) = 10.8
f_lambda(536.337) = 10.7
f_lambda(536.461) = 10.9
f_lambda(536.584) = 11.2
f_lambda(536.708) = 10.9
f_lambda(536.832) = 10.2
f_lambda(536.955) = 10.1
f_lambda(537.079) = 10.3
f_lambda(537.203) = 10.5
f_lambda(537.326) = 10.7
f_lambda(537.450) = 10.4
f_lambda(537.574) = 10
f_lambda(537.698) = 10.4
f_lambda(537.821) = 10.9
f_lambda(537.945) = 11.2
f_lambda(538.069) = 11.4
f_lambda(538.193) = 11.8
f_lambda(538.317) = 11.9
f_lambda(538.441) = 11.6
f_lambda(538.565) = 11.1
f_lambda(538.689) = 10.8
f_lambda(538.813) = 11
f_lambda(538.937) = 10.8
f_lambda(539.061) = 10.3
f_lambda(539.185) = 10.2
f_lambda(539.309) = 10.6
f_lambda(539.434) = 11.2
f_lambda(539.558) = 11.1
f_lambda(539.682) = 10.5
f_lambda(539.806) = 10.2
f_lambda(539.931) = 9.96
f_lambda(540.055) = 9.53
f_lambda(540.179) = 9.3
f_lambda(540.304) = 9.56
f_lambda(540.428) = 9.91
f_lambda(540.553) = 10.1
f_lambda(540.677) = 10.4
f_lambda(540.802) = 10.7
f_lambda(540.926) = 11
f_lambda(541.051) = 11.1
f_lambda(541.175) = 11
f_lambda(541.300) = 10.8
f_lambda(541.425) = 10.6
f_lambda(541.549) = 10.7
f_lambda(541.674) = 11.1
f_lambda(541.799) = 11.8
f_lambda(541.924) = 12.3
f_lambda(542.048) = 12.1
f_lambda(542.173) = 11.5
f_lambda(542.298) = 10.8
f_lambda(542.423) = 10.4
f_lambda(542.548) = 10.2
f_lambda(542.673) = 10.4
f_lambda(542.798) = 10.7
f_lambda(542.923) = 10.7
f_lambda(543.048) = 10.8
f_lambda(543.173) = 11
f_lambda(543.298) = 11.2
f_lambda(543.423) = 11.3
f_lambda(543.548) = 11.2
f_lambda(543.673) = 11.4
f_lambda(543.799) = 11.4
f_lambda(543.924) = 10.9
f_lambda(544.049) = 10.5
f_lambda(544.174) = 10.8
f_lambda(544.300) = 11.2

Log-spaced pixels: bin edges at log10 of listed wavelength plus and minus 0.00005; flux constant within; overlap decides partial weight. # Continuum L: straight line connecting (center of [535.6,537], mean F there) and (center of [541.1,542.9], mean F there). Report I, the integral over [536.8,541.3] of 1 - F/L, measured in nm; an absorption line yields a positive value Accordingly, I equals 0.185 nm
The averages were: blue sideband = 11.1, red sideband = 11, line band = 10.6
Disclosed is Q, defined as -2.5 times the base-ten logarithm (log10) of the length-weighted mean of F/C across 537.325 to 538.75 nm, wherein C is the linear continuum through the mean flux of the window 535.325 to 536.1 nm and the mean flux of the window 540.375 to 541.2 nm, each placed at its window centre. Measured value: 0.021 mag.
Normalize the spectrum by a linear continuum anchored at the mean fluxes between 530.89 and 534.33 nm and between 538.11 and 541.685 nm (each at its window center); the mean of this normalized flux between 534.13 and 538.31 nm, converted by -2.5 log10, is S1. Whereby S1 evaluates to -0.03 mag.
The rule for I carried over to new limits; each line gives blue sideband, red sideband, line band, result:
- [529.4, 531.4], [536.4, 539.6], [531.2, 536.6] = 0.02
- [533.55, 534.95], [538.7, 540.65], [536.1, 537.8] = -0.03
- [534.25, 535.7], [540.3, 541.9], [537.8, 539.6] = -0.03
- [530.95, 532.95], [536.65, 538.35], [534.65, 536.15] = -0.10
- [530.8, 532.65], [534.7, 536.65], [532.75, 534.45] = 0.13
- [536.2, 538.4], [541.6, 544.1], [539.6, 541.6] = 0.11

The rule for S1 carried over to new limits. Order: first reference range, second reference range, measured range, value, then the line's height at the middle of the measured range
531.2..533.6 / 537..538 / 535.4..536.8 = -0.081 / 10.5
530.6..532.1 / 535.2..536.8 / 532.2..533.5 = 0.087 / 11.1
